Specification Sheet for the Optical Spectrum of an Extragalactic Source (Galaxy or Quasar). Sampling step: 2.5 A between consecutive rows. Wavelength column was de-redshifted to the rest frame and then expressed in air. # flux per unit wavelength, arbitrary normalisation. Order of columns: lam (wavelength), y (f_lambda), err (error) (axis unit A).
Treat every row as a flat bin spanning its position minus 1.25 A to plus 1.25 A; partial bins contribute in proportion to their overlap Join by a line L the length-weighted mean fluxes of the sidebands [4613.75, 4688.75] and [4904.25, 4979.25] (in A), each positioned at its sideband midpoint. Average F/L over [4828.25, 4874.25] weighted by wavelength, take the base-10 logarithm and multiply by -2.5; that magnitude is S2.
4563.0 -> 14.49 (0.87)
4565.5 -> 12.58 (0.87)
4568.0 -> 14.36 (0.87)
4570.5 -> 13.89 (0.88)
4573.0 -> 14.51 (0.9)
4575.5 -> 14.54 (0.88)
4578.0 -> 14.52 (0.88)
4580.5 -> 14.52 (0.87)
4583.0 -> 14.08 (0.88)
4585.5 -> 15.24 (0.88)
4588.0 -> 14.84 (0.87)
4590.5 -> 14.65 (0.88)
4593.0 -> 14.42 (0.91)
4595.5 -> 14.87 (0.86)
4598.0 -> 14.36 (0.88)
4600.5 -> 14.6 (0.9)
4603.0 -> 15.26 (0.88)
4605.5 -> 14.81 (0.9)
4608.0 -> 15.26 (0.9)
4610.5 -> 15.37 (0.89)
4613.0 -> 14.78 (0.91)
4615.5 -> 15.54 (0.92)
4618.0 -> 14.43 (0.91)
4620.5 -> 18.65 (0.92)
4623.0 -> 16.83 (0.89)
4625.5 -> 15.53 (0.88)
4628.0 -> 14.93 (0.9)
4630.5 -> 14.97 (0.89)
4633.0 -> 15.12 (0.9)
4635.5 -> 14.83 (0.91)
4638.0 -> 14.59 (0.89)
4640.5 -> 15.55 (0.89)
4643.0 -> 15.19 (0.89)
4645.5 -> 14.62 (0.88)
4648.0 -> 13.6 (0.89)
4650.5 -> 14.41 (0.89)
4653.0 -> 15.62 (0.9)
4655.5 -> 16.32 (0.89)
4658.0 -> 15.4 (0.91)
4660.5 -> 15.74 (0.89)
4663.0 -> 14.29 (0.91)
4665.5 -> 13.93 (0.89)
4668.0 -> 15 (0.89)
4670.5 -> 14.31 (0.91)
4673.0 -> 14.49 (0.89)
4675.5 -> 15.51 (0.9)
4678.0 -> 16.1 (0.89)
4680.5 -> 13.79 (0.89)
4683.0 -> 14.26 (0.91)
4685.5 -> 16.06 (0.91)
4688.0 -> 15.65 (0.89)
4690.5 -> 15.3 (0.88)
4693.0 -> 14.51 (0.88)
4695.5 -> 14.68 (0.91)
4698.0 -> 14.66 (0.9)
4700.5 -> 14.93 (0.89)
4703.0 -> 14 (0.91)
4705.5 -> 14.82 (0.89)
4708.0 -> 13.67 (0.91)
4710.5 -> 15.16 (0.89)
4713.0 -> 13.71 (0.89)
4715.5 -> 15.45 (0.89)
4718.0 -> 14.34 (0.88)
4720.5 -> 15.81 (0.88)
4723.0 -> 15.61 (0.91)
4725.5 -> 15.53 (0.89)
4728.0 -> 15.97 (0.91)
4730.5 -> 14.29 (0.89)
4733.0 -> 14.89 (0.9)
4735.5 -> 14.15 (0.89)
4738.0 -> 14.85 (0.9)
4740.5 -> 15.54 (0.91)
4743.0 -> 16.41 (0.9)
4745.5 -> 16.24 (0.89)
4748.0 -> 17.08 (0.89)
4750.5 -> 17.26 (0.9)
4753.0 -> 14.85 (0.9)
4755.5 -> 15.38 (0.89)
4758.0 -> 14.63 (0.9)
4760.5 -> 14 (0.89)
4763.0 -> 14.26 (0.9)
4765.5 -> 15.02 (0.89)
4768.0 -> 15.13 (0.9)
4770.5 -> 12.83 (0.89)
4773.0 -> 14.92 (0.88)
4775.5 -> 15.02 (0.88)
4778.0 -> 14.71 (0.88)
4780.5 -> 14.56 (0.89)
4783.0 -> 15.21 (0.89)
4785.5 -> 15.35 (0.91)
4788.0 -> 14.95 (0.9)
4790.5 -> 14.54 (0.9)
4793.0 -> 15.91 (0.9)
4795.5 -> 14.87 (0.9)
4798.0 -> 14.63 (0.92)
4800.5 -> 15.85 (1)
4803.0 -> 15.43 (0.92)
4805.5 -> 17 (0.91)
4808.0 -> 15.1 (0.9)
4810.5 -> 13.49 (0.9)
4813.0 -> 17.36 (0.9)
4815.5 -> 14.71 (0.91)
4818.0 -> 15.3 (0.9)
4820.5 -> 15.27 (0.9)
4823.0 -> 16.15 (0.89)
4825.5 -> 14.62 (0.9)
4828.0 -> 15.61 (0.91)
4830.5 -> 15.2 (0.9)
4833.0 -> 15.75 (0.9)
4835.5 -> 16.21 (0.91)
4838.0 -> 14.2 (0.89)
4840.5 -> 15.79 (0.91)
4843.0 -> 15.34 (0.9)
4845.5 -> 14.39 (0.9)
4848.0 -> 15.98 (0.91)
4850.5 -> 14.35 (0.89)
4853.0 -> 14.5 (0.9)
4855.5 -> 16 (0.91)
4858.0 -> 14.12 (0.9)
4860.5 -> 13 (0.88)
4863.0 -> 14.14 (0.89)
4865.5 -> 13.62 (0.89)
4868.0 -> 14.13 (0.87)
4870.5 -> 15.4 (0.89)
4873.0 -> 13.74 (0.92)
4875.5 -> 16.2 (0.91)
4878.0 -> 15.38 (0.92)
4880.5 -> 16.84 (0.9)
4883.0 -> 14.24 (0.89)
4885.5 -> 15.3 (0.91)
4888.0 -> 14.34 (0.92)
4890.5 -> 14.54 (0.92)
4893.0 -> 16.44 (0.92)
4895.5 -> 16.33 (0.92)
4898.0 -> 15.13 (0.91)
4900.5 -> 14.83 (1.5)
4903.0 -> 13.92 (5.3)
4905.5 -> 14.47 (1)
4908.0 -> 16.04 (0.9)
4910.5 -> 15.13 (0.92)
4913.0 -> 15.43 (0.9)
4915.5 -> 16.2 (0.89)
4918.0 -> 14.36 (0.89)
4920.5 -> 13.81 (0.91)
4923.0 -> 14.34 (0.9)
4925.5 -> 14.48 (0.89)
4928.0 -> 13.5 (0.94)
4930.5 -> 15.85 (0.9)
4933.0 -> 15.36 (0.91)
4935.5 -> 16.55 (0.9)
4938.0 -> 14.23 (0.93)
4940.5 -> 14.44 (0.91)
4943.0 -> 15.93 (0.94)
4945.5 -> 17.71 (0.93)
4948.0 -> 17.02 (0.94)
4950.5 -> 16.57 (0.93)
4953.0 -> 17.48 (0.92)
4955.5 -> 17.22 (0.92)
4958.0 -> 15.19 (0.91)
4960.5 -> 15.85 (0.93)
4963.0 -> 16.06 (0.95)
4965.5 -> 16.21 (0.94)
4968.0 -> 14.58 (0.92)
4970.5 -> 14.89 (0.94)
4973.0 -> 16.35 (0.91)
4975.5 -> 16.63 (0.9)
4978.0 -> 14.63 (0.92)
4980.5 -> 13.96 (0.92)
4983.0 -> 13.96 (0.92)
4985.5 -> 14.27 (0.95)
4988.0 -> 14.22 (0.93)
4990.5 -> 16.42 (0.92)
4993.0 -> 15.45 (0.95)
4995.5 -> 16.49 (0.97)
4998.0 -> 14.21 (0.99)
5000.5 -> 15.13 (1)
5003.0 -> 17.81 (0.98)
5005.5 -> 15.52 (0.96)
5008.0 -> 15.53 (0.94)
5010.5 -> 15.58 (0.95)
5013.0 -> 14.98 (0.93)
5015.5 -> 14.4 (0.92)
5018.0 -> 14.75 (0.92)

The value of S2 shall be 0.05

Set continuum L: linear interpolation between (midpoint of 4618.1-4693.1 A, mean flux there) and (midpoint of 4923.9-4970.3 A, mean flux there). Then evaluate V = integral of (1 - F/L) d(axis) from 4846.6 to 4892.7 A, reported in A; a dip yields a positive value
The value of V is 2.37 A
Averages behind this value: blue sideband 15.2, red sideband 15.8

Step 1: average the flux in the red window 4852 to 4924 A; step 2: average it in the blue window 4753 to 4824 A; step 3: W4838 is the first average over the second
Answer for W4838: 0.99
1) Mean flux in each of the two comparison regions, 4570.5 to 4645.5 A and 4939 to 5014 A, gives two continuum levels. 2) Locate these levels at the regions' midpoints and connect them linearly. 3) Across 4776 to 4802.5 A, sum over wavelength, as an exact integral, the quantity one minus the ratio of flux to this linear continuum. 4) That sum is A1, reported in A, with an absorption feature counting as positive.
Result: 0.5 A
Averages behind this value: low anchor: 15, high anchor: 15.7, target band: 15.1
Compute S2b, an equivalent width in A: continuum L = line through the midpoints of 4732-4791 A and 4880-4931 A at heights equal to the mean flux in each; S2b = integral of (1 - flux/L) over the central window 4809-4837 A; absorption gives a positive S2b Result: -0.69 A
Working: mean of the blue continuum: 15.1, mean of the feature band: 15.4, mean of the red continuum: 15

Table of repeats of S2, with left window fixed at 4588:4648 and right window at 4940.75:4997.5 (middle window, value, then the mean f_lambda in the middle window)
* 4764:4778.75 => 0.06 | 14.6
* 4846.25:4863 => 0.07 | 14.6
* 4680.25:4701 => 0.02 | 14.9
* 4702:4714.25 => 0.07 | 14.3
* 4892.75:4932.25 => 0.05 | 15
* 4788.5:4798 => 0.03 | 15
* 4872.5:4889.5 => 0.03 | 15.2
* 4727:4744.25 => 0.01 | 15.1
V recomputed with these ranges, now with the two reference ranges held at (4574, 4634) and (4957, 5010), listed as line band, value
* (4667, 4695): 0.30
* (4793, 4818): -0.25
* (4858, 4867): 0.96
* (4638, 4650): 0.33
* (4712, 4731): 0.06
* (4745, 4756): -0.73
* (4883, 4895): 0.15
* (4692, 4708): 0.67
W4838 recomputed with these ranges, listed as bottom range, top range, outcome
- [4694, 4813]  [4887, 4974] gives 1.03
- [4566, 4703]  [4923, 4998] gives 1.04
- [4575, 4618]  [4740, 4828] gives 1.03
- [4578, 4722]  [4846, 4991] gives 1.02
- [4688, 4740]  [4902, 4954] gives 1.04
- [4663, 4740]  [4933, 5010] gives 1.06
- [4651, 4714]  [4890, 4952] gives 1.03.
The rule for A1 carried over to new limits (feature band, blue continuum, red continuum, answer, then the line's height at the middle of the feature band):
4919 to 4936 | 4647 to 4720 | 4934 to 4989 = 0.9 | 15.5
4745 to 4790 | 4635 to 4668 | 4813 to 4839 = 0.6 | 15.3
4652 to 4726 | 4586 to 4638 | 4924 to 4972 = 1.8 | 15.3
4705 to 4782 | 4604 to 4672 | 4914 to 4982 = 1.3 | 15.3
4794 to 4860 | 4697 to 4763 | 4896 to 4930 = -1.4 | 14.9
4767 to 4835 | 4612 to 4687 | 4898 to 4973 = 0.6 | 15.3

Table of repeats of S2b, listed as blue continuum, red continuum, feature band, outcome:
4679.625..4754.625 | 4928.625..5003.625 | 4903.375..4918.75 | 0.3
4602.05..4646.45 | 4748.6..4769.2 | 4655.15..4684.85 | 0.7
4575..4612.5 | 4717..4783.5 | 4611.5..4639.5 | -1.2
